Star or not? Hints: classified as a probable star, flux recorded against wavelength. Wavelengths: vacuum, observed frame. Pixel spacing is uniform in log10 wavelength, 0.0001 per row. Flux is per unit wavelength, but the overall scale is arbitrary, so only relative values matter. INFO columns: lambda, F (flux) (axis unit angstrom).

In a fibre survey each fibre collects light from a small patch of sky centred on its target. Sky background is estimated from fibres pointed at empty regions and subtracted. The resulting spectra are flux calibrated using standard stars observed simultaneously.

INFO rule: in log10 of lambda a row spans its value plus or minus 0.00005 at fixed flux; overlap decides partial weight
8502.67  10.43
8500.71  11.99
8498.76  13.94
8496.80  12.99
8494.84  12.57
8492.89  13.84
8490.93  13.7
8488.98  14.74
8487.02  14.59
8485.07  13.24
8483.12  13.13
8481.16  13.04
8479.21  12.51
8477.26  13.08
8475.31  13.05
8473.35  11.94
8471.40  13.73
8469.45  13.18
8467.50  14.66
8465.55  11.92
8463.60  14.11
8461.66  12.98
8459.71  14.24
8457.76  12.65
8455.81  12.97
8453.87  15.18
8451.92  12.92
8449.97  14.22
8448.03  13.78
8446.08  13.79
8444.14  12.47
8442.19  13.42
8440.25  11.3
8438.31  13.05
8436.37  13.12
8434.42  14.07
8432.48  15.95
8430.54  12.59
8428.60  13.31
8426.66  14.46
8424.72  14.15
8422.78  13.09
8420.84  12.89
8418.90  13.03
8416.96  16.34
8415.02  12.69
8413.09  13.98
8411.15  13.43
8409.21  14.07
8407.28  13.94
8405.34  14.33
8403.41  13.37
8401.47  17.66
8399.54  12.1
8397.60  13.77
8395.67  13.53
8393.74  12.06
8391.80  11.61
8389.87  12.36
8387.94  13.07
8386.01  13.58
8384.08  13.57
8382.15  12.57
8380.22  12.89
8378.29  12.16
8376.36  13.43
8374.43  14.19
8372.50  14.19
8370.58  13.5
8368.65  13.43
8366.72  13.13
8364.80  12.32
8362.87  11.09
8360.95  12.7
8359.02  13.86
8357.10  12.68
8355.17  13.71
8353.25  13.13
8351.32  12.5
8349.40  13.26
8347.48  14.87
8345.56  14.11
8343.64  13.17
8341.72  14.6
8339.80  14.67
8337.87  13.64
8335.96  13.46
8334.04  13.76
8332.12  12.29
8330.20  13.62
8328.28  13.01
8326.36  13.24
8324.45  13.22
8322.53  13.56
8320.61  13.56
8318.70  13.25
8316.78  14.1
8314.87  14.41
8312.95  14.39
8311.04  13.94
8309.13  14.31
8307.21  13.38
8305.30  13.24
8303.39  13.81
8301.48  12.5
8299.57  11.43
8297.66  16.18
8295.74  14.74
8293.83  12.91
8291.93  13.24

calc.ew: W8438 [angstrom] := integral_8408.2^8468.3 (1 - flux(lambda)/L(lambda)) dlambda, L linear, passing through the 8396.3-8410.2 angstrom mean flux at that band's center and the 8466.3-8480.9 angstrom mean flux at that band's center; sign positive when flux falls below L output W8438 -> 0.3 angstrom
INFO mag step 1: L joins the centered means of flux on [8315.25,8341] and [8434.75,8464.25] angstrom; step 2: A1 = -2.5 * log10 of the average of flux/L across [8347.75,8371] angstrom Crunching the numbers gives 0.04 mag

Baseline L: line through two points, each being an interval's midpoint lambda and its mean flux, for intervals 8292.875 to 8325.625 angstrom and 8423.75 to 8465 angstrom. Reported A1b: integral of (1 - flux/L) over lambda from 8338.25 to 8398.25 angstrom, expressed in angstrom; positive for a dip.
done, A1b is 1.8 angstrom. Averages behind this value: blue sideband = 13.7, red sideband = 13.5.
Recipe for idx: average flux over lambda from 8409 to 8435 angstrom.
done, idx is 13.9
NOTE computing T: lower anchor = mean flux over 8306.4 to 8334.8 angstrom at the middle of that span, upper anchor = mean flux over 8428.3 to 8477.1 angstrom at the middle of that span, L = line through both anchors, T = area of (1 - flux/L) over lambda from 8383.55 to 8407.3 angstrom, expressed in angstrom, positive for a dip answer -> 0.1 angstrom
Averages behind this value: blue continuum 13.6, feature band 13.4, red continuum 13.4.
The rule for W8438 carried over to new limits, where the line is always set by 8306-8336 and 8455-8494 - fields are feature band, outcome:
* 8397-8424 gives -0.90 angstrom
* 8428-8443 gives 0.08 angstrom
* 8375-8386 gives 0.39 angstrom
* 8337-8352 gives -0.36 angstrom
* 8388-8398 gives 0.63 angstrom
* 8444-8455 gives -0.34 angstrom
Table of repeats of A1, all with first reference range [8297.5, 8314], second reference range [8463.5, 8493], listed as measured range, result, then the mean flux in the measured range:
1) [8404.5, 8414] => -0.04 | 13.9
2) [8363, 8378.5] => 0.02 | 13.2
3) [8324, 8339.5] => 0.02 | 13.3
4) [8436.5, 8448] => 0.04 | 12.9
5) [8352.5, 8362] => 0.03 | 13.2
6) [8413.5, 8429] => -0.03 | 13.8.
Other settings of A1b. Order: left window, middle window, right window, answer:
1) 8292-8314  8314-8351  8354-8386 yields -0.6 angstrom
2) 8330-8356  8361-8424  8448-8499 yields 0.9 angstrom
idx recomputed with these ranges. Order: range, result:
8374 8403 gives 13.2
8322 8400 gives 13.2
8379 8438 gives 13.6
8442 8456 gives 13.6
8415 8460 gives 13.6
